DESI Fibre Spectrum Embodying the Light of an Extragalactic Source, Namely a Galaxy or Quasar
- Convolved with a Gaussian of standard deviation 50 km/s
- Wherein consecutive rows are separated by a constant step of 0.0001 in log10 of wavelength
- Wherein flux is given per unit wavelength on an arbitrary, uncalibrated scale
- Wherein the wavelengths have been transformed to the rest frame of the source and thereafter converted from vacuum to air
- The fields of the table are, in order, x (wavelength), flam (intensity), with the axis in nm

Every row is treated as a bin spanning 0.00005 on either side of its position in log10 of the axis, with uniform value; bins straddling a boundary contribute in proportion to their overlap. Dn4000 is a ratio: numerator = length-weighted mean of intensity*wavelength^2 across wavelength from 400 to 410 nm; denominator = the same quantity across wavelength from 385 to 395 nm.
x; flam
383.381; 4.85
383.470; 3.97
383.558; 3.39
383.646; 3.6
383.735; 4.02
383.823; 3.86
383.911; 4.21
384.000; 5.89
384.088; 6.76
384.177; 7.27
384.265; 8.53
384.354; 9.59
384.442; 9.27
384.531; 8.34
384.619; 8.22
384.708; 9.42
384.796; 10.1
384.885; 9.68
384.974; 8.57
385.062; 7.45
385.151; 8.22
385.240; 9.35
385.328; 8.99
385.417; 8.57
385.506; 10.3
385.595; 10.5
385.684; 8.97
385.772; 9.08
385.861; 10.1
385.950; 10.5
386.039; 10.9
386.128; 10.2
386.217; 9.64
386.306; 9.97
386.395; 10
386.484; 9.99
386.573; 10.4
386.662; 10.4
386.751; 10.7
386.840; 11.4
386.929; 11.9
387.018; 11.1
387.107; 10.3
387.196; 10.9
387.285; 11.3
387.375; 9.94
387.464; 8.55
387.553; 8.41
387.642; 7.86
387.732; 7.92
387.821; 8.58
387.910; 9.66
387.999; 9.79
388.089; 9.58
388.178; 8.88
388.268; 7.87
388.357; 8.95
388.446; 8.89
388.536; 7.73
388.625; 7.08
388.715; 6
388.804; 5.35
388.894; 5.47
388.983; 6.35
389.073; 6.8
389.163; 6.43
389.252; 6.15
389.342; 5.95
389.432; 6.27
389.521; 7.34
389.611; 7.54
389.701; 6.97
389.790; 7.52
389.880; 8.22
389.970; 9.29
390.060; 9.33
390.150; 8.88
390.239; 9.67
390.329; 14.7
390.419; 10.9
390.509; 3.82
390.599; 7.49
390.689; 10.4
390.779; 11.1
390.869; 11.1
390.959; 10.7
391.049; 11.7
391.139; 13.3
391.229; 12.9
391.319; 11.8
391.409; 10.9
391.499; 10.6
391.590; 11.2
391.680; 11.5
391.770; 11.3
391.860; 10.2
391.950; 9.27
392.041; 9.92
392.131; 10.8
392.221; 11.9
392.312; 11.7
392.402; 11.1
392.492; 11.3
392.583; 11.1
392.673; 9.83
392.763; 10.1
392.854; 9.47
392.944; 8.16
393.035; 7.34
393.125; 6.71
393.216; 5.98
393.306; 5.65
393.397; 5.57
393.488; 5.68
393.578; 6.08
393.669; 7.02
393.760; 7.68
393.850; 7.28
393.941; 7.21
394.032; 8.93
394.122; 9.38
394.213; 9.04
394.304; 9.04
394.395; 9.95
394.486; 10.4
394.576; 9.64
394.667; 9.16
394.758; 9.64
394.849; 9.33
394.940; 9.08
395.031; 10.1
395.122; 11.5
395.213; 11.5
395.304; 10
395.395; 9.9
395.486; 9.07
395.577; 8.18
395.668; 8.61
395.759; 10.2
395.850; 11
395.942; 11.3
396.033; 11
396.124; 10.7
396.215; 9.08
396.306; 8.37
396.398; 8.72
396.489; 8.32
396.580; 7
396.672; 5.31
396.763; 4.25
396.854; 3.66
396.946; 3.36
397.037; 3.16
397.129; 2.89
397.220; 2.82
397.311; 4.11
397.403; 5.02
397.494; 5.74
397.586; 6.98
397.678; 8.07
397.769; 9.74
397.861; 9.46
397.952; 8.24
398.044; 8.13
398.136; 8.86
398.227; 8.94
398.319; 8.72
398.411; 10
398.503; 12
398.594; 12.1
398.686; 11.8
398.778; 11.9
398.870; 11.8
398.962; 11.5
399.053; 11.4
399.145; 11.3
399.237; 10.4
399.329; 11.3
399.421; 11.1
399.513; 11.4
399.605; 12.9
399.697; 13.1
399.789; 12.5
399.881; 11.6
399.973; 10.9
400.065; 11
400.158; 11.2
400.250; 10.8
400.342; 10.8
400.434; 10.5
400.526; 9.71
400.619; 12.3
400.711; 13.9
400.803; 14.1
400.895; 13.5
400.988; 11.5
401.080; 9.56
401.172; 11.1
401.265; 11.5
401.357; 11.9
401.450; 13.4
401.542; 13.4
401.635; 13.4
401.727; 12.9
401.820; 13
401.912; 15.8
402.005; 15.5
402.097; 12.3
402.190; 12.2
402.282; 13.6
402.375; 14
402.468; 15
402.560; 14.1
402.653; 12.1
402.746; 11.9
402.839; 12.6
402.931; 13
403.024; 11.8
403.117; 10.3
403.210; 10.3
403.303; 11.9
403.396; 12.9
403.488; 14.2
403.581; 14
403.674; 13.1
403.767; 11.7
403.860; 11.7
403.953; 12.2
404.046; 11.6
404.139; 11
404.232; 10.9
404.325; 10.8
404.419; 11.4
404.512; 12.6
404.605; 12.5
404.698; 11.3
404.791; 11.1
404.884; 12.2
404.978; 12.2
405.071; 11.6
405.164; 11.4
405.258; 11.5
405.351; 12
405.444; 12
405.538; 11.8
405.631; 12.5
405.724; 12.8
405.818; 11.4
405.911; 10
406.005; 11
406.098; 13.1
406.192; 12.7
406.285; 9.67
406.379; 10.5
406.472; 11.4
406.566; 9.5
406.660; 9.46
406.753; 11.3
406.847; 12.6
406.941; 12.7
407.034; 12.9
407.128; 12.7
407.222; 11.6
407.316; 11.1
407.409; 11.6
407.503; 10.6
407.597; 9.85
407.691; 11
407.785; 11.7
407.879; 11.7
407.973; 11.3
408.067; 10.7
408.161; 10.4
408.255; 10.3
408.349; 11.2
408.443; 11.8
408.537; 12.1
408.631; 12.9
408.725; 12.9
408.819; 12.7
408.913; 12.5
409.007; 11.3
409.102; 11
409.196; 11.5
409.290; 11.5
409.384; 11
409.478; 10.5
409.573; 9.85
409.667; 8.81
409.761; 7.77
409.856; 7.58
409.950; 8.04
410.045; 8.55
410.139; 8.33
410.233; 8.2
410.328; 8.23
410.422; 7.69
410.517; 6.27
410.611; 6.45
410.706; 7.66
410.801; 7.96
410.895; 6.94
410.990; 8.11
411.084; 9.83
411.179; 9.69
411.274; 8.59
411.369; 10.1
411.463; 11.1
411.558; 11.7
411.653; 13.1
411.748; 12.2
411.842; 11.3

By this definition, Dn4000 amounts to 1.4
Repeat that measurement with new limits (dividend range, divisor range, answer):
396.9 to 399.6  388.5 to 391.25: 1.09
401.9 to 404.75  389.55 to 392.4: 1.30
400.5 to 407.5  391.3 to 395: 1.39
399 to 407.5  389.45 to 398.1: 1.43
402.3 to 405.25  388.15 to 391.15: 1.57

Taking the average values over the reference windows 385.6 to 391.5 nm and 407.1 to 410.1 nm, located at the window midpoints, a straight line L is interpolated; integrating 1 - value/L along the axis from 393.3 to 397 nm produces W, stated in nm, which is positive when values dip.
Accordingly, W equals 0.48 nm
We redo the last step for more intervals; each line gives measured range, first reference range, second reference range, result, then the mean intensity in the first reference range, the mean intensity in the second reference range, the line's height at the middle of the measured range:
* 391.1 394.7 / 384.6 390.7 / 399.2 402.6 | 0.29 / 8.88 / 12.4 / 10.3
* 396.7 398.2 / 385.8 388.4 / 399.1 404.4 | 0.73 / 9.84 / 12.2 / 11.5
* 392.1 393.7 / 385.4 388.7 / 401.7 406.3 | 0.29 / 9.62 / 12.3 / 10.5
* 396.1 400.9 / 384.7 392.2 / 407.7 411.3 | 0.13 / 9.34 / 9.85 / 9.58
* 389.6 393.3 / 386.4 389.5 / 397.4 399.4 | -0.37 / 8.62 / 9.82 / 9.02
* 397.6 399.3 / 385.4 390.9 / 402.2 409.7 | 0.06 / 8.96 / 11.7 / 10.6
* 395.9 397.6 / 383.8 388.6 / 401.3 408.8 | 0.69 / 9.16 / 12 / 10.8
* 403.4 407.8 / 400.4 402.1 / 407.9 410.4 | -0.11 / 12.6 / 10.4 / 11.4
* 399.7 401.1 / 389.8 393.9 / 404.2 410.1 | -0.16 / 9.55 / 11.2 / 10.5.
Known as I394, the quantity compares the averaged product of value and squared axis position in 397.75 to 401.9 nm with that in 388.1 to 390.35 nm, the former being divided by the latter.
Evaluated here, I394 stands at 1.56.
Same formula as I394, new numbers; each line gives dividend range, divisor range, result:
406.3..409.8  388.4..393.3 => 1.34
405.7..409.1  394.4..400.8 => 1.27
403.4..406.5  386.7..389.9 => 1.55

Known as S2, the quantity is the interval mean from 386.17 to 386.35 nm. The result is 9.8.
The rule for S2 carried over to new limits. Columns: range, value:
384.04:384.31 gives 7.49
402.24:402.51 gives 14.2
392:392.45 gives 11.1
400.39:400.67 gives 10.9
